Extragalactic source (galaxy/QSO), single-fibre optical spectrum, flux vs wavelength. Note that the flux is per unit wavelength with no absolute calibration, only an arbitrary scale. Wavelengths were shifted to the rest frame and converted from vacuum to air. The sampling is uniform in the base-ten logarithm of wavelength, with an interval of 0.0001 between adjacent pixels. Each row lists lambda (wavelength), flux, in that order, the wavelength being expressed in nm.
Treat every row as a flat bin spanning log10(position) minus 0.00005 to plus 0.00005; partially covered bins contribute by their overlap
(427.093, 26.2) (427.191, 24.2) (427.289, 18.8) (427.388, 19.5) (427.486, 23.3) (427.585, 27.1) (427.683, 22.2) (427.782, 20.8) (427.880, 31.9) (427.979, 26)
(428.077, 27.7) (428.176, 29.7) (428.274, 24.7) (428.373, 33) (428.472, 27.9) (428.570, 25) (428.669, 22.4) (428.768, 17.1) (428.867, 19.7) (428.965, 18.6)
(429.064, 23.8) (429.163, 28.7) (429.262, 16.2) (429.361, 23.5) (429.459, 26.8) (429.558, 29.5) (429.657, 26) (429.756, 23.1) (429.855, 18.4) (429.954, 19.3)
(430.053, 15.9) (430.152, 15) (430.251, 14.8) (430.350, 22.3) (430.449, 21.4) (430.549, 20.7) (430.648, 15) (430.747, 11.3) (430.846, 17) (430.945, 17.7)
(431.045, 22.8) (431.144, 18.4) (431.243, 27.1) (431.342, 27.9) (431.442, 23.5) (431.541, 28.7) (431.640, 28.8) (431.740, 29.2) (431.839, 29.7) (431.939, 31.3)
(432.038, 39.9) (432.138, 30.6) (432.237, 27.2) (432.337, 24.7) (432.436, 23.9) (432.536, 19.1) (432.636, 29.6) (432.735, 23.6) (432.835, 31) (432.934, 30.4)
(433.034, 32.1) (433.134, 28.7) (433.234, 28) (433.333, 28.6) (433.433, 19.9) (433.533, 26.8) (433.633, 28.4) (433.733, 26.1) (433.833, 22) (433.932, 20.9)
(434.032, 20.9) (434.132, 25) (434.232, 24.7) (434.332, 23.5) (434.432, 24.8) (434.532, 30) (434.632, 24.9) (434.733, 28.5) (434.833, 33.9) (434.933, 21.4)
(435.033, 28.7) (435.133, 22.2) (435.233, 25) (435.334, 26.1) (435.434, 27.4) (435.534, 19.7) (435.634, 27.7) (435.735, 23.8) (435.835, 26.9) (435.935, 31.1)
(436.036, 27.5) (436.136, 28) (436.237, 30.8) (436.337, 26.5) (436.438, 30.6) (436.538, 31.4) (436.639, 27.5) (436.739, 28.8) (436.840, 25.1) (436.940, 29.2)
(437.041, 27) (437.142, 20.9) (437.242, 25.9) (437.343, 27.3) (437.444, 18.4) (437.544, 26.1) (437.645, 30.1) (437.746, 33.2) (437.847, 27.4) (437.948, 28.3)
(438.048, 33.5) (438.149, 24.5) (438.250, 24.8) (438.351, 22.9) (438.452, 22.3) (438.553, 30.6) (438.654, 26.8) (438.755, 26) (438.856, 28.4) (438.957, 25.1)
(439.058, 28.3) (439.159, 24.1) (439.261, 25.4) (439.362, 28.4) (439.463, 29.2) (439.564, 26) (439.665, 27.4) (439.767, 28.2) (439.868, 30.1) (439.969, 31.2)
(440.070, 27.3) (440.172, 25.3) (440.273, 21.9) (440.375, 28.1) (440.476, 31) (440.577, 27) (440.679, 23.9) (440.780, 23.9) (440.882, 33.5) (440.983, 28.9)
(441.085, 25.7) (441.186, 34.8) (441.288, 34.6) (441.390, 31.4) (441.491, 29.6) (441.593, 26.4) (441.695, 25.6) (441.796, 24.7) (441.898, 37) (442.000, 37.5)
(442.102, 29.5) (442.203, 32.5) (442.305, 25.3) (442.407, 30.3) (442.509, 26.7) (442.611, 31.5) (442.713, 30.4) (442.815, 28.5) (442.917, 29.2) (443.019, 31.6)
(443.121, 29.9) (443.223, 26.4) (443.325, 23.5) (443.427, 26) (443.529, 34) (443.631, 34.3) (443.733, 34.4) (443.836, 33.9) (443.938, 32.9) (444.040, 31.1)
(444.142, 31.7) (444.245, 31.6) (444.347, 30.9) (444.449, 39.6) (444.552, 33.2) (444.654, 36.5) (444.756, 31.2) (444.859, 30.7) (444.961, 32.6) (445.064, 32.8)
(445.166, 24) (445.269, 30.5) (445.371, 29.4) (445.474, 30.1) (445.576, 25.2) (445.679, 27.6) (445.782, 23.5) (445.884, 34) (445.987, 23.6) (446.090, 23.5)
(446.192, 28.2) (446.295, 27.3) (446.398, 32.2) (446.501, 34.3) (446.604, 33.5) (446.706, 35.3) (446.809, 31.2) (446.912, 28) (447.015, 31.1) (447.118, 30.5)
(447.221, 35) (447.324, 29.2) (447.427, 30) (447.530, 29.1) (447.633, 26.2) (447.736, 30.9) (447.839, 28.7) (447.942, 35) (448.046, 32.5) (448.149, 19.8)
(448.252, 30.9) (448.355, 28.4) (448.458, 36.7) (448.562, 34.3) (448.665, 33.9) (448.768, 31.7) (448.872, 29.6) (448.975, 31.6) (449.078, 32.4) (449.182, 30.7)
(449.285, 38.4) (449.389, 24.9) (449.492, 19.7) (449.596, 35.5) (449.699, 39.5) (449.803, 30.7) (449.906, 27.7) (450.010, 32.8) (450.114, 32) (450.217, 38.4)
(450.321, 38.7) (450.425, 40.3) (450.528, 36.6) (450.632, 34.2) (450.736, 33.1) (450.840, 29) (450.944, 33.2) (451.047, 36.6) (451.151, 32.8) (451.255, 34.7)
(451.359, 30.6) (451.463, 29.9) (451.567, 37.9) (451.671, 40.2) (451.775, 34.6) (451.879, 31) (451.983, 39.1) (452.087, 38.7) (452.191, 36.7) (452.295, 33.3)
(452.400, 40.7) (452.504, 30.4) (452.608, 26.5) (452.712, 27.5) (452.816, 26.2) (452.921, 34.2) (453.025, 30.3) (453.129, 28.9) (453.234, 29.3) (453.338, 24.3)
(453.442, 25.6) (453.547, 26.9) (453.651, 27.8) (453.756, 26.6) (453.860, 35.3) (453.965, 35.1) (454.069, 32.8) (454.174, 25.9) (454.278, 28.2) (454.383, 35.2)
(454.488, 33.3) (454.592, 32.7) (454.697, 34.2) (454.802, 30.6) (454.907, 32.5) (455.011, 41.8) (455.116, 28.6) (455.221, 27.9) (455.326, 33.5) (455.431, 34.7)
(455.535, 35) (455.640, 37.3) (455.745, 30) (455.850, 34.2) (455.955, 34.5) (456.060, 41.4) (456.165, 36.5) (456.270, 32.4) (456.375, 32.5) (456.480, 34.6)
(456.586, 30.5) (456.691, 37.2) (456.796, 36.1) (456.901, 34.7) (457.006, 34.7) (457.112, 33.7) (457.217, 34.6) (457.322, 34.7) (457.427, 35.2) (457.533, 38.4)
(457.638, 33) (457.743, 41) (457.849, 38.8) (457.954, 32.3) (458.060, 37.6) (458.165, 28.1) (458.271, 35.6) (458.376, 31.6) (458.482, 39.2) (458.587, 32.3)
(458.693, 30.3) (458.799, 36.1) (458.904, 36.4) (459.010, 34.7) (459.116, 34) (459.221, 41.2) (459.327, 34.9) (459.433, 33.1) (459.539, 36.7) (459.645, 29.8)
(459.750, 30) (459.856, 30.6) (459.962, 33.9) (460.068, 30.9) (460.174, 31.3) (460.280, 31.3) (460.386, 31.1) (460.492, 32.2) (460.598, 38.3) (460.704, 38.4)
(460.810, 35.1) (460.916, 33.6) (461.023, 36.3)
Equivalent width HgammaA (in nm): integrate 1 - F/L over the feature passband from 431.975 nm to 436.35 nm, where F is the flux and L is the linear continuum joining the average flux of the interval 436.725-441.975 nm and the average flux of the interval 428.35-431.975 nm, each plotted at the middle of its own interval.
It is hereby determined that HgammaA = -0.34 nm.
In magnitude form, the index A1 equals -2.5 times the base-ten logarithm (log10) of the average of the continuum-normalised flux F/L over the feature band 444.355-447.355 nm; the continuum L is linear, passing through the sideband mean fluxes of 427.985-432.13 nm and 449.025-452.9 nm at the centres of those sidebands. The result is 0.02 mag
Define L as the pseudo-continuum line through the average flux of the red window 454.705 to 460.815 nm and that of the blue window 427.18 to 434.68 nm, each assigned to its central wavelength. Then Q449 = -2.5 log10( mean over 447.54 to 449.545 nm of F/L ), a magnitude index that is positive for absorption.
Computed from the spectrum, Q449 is 0.02 mag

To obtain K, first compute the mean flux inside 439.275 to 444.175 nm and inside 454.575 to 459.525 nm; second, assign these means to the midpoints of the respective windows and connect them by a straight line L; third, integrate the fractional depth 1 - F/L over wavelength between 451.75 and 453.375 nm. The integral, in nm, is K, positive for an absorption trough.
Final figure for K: 0.05 nm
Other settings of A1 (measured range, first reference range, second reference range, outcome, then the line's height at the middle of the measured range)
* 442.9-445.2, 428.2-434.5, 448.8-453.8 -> -0.076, 29.4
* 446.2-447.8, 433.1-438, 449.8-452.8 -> 0.039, 32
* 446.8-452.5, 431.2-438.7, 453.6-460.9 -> -0.041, 31.5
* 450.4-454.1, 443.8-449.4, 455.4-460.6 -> 0.002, 32.6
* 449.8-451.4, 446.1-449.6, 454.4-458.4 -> -0.070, 31.8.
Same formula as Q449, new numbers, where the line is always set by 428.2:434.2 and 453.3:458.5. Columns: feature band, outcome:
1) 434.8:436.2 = -0.02 mag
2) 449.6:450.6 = -0.13 mag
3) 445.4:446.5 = 0.07 mag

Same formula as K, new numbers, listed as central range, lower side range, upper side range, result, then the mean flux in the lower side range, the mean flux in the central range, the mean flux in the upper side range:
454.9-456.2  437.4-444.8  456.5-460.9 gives -0.04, 29.1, 34.5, 34.4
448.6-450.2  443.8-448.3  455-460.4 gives 0.00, 30.4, 31.6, 34.2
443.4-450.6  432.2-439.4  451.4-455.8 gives -0.31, 26.5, 31.3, 32.2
